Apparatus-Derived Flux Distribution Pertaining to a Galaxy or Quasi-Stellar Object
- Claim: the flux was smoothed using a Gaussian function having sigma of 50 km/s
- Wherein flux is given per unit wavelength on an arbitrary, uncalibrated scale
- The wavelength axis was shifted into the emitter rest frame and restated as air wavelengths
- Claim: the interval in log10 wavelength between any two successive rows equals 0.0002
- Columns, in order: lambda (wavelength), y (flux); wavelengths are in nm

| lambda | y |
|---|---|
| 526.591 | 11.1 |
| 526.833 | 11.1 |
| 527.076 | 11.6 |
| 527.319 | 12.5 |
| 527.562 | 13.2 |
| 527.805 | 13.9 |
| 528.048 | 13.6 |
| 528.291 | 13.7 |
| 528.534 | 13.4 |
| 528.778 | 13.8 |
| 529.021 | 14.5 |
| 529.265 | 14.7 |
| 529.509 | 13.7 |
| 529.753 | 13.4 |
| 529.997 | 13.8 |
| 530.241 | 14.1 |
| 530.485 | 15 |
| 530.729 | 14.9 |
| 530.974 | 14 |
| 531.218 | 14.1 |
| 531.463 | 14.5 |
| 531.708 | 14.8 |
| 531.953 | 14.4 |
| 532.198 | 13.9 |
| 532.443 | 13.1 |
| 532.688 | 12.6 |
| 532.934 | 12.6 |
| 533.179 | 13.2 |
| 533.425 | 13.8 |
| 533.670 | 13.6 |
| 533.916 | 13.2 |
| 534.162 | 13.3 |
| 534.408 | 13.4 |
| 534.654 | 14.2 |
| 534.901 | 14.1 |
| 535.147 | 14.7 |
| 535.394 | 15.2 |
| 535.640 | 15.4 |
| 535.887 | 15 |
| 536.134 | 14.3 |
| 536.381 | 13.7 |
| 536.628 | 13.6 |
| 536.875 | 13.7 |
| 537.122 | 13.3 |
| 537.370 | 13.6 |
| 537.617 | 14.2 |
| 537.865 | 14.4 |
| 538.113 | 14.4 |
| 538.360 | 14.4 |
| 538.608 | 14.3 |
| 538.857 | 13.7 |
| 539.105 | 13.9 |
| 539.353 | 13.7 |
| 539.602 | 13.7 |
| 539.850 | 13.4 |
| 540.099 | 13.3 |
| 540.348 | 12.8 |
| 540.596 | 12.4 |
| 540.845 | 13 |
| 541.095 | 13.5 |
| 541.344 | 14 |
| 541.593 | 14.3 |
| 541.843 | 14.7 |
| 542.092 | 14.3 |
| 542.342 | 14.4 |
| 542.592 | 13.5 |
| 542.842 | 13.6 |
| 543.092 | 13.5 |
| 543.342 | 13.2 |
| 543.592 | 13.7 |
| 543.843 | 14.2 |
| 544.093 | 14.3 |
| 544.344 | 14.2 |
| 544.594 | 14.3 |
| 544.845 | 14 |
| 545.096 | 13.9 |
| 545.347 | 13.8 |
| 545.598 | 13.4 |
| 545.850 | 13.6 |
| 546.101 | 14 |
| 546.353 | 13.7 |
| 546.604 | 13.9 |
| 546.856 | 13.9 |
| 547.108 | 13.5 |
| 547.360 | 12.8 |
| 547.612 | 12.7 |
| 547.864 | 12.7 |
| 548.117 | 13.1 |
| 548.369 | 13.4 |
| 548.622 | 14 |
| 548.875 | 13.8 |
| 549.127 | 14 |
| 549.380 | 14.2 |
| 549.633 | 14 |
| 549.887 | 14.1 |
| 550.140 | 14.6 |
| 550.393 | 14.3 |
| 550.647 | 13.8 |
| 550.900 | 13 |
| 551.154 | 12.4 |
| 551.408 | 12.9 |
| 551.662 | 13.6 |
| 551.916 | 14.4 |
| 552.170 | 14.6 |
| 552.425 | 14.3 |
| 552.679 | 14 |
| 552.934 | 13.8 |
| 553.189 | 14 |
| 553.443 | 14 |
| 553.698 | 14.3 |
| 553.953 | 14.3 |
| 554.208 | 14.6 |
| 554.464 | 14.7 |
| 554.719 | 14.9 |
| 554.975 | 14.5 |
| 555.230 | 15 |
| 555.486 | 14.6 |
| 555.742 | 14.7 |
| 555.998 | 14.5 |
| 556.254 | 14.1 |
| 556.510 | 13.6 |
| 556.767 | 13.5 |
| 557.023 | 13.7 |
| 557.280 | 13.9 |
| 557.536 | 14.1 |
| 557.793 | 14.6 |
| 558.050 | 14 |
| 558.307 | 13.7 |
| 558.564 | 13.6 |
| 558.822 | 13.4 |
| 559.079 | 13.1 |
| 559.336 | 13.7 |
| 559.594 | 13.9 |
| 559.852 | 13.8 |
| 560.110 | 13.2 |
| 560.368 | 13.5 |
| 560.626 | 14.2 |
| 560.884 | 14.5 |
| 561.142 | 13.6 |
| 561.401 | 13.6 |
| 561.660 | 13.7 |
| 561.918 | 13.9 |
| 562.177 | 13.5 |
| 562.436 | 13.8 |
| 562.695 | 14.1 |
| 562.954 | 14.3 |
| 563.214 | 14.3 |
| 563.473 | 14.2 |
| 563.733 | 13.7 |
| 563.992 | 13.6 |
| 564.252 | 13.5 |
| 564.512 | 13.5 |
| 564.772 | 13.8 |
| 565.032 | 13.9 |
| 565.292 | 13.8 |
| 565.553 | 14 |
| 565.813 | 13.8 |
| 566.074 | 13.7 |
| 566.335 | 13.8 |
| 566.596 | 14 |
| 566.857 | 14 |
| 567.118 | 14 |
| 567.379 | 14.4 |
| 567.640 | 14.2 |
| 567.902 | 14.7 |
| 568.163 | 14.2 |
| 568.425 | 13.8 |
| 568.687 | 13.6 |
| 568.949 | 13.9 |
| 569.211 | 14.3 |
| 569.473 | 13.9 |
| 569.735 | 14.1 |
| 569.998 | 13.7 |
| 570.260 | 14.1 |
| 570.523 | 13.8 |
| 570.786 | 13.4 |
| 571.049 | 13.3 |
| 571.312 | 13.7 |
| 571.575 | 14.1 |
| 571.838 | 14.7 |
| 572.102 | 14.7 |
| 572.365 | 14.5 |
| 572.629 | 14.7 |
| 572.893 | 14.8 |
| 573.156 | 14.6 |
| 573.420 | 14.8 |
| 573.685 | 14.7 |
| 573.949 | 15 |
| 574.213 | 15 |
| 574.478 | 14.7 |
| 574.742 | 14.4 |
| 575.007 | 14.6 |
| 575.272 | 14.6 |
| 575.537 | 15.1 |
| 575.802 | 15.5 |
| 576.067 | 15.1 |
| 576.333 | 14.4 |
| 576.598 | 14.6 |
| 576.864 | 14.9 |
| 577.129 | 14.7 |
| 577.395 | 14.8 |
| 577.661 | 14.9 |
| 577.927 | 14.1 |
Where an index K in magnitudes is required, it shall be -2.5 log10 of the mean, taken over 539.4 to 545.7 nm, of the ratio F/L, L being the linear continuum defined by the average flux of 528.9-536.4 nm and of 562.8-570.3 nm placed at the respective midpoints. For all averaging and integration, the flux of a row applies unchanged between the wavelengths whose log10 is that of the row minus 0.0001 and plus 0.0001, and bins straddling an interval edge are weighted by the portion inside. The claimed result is 0.022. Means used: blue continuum 14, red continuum 14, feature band 13.7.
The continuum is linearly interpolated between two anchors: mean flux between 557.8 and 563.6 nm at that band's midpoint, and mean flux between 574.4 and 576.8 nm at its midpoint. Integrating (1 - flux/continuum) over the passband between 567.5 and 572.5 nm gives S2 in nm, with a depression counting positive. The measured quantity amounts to 0.13 nm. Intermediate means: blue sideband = 13.8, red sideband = 14.8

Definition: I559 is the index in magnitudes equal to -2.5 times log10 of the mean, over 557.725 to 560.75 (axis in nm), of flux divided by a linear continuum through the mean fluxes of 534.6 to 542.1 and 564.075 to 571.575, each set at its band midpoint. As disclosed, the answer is 0.02 mag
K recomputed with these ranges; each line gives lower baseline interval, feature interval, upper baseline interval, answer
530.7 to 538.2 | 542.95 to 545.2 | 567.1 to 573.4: 0.007 mag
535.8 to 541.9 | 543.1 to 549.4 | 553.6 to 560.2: 0.018 mag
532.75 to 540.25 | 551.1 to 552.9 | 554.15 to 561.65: 0.014 mag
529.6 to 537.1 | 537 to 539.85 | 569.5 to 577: 0.008 mag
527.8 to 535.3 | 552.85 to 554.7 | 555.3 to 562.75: -0.033 mag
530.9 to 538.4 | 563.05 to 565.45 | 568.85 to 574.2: 0.030 mag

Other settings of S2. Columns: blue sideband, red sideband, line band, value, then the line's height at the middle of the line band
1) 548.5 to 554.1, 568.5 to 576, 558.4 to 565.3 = 0.19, 14.2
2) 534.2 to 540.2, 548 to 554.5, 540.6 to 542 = 0.02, 14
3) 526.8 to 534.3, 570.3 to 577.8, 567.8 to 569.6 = 0.05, 14.5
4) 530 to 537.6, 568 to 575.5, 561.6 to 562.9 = 0.03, 14.2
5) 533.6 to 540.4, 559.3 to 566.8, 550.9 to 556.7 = -0.11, 13.9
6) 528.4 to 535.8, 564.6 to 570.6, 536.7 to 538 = 0.01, 14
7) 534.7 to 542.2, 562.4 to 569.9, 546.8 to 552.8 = 0.13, 14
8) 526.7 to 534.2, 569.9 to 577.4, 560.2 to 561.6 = 0.04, 14.3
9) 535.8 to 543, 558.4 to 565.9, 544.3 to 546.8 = -0.01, 13.8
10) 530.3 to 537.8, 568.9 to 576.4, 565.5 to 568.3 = 0.06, 14.4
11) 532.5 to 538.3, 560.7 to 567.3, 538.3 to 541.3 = 0.08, 13.9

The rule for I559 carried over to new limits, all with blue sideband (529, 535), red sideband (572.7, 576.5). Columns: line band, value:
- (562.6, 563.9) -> 0.03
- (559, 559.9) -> 0.06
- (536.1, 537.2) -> 0.02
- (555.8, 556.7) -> 0.02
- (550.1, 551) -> 0.03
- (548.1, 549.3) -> 0.04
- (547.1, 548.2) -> 0.11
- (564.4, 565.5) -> 0.06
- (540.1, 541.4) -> 0.08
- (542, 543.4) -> 0.03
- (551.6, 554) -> 0.01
